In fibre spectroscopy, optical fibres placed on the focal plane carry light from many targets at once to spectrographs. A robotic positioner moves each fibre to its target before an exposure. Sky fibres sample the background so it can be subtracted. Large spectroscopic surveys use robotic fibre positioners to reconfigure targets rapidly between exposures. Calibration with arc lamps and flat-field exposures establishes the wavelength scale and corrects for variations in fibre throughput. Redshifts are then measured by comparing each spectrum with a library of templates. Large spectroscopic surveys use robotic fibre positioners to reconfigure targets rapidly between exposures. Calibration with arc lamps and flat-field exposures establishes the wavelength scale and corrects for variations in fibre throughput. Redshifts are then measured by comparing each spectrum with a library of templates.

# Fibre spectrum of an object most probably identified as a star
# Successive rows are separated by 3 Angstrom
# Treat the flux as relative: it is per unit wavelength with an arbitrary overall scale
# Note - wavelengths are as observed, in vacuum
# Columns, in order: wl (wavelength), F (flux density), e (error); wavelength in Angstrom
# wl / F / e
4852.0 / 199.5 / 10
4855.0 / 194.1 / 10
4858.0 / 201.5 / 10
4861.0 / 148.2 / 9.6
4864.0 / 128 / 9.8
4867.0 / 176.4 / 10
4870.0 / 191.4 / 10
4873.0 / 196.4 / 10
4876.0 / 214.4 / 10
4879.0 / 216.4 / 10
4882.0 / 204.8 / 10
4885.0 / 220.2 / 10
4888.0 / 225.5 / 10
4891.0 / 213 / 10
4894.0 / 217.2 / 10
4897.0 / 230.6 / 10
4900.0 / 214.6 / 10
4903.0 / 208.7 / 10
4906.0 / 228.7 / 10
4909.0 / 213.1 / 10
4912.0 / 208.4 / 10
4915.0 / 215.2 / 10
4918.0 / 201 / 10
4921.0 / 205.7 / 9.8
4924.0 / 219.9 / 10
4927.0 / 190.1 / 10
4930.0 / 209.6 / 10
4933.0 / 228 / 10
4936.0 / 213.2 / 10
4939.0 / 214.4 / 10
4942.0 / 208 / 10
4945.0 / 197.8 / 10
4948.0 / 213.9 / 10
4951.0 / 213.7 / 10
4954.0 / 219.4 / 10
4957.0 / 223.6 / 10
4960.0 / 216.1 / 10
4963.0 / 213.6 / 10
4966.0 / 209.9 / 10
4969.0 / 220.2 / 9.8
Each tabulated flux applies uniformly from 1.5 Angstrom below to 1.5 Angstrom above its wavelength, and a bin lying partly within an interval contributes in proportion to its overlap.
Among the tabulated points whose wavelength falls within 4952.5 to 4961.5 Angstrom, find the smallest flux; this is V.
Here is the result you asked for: 216.1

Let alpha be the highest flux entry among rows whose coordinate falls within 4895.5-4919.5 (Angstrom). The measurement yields 230.6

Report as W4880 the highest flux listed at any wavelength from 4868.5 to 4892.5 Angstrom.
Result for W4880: 225.5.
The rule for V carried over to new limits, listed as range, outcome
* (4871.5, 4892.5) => 196.4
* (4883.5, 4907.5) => 208.7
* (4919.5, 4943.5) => 190.1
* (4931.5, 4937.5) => 213.2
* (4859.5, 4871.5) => 128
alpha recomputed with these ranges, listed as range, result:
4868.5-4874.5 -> 196.4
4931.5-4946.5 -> 228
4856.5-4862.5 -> 201.5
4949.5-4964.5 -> 223.6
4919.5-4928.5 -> 219.9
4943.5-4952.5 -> 213.9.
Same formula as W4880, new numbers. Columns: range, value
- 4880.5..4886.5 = 220.2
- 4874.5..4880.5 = 216.4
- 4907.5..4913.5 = 213.1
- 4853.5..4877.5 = 214.4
